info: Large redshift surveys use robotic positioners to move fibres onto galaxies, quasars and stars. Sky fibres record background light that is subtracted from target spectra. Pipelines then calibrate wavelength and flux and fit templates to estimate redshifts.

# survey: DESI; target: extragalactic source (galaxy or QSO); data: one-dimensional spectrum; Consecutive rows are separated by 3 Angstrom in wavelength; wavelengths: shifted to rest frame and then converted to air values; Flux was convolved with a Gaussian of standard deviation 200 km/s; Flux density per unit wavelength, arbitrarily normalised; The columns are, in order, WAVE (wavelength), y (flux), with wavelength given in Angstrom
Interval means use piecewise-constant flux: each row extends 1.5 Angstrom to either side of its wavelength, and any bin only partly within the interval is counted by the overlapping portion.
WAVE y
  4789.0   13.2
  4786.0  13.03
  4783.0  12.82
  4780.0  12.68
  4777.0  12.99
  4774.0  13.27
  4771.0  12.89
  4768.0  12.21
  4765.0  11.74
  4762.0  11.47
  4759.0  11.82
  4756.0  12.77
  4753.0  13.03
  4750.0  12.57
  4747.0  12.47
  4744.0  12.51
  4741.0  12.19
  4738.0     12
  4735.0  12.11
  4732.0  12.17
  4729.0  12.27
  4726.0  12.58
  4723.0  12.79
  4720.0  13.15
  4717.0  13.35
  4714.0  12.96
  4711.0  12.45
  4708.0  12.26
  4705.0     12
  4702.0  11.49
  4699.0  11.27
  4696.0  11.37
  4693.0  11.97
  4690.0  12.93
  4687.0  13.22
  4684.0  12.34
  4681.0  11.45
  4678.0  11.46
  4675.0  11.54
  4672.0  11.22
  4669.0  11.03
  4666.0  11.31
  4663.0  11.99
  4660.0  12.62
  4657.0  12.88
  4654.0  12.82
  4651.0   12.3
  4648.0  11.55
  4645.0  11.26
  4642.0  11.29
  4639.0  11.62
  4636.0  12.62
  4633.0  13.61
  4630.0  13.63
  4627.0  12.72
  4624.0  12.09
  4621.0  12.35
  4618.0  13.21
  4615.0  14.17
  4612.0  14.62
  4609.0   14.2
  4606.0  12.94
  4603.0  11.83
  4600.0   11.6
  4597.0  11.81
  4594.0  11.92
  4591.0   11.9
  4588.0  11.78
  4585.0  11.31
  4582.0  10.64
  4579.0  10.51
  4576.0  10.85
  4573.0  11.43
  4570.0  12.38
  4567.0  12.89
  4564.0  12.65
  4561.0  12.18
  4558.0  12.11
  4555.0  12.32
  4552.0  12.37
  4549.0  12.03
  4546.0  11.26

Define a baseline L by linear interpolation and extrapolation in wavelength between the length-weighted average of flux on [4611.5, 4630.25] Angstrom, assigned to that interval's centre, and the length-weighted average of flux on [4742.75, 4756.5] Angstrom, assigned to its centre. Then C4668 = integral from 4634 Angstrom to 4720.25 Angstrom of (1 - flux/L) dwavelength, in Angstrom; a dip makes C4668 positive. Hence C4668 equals 5.9 Angstrom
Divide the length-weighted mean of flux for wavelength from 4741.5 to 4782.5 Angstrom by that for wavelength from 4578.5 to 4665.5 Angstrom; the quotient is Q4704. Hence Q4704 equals 1.01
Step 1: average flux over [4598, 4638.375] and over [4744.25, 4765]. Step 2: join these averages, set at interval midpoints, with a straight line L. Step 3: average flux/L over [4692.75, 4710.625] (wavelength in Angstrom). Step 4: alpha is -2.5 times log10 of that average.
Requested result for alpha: 0.07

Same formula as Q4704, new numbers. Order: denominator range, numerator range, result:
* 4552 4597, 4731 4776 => 1.05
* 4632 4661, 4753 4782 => 1.02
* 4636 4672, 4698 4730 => 1.05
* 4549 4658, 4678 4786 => 1.01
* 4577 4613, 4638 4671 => 0.99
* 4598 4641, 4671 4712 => 0.92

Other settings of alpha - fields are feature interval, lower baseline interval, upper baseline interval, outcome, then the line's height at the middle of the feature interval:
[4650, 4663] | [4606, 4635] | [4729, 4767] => 0.038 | 13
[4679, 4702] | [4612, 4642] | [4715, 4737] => 0.061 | 12.7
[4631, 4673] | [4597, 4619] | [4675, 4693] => 0.049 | 12.6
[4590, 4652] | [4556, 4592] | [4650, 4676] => -0.061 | 11.9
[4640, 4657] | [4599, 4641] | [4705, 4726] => 0.084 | 12.9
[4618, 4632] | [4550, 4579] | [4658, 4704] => -0.075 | 11.9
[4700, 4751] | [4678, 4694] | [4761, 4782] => -0.002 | 12.4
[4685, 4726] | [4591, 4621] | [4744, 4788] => 0.023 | 12.7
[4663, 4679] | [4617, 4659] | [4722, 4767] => 0.092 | 12.4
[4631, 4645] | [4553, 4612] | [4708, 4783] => -0.002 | 12.2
